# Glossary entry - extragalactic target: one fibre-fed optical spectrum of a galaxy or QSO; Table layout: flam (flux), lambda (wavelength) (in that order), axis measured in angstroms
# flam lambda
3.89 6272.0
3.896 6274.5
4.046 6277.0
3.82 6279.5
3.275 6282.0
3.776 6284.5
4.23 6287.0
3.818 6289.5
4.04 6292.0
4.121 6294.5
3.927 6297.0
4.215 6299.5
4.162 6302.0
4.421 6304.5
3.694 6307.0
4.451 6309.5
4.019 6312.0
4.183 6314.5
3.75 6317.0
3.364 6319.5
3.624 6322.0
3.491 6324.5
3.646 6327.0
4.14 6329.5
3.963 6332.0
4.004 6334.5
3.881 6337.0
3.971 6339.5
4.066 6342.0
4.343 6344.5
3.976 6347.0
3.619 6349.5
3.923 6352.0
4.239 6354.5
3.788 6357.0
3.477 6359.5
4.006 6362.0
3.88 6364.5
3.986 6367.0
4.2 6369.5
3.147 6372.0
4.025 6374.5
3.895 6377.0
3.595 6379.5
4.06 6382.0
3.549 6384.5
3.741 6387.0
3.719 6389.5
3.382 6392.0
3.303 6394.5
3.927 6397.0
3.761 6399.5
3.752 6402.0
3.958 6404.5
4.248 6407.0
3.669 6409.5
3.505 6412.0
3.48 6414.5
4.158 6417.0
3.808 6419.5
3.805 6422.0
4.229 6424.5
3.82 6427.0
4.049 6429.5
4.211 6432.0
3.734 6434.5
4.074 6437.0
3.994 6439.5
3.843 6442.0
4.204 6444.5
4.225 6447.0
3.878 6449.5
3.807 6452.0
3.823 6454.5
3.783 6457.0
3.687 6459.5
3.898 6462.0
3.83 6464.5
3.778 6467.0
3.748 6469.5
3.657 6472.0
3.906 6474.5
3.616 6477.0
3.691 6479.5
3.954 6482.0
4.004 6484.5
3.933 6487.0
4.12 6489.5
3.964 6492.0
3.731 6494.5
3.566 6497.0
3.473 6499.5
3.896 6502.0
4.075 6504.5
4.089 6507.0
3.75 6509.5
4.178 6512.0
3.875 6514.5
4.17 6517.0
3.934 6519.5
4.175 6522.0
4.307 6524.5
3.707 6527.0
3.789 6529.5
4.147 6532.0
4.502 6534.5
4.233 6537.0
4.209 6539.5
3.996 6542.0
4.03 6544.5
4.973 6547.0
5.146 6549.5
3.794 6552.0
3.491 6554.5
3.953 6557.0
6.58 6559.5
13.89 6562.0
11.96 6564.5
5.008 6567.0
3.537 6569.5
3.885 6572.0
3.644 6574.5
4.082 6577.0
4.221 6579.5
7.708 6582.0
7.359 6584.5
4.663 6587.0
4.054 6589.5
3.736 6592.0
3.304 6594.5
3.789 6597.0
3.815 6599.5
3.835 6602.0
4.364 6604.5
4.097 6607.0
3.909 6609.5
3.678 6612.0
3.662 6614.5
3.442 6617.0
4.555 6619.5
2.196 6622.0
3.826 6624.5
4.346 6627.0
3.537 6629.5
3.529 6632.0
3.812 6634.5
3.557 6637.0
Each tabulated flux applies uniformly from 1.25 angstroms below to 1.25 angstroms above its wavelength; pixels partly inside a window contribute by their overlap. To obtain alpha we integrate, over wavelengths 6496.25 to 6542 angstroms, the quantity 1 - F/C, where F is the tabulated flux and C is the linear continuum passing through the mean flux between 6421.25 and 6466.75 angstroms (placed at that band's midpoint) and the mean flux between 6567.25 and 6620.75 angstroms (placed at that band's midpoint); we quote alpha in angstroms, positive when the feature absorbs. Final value 1.06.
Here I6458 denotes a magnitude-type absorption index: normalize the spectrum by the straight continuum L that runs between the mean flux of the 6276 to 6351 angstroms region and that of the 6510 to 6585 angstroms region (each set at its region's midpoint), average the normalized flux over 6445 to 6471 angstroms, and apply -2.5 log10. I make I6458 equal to 0.19 mag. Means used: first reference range 3.93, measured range 3.85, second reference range 4.98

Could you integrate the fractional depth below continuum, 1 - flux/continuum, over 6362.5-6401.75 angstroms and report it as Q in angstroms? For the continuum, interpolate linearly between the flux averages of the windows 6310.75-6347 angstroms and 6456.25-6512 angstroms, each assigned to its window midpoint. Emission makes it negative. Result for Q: 1.24 angstroms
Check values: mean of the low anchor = 3.89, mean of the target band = 3.75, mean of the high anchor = 3.83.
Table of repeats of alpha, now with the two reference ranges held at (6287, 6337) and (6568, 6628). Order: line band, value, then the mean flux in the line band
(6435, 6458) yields 0.5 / 3.95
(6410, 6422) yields 0.9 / 3.74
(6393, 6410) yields 0.9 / 3.8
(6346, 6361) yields 0.6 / 3.84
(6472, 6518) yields 2.3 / 3.88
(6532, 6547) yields -0.5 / 4.25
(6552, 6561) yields -1.5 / 4.81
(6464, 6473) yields 0.7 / 3.75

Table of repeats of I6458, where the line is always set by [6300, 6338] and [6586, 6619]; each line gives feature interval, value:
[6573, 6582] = -0.16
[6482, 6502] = 0.02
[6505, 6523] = -0.04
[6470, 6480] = 0.05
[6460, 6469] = 0.02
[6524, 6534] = -0.03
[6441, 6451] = -0.04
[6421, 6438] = -0.02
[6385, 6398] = 0.09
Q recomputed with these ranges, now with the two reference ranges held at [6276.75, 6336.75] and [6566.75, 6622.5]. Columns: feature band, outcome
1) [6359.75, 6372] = 0.3 angstroms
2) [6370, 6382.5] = 0.7 angstroms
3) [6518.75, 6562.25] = -4.9 angstroms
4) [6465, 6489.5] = 1.6 angstroms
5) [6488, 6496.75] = 0.5 angstroms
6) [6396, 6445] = 1.6 angstroms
